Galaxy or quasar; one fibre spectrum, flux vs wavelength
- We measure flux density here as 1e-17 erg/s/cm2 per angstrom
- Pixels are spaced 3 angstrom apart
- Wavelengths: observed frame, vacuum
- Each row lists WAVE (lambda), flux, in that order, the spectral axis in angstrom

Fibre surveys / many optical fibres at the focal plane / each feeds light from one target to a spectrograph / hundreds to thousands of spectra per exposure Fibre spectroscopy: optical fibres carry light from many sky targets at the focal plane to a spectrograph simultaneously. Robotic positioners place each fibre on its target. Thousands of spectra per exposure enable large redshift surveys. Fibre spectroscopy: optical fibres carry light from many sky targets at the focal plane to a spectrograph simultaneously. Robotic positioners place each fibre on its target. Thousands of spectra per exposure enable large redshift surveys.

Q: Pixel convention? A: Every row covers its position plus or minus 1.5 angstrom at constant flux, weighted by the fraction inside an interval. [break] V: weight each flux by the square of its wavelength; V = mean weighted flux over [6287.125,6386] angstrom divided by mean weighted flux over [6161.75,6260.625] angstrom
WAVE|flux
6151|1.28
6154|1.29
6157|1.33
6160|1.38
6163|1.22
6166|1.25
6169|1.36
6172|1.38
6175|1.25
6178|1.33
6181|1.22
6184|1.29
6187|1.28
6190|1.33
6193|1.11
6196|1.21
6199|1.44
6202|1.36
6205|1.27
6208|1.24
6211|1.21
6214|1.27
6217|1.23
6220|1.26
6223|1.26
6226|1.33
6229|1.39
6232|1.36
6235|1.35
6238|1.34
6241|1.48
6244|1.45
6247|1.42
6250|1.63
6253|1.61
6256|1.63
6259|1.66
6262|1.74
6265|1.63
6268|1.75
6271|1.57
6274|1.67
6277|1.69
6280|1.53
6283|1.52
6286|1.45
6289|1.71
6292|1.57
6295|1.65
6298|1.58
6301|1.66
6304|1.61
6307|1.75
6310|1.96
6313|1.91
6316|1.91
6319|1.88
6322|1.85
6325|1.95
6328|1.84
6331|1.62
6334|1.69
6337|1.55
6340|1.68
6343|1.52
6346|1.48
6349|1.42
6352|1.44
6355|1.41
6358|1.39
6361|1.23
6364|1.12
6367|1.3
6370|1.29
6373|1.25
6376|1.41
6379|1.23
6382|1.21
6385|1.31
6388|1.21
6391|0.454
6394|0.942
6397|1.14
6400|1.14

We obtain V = 1.20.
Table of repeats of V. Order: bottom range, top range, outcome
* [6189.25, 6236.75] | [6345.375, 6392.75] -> 1.02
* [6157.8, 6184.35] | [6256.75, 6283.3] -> 1.31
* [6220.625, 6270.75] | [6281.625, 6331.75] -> 1.18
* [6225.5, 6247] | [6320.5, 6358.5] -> 1.19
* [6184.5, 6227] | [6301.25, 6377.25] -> 1.30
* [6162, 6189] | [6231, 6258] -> 1.17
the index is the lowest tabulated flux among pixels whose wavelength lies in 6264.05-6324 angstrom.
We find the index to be 1.45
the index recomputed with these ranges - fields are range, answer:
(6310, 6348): 1.48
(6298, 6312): 1.58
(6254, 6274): 1.57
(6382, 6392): 0.454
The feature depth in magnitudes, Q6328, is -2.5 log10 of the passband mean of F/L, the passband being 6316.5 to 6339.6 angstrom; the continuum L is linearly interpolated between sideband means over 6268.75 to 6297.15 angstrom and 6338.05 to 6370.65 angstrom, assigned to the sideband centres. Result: -0.202 mag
